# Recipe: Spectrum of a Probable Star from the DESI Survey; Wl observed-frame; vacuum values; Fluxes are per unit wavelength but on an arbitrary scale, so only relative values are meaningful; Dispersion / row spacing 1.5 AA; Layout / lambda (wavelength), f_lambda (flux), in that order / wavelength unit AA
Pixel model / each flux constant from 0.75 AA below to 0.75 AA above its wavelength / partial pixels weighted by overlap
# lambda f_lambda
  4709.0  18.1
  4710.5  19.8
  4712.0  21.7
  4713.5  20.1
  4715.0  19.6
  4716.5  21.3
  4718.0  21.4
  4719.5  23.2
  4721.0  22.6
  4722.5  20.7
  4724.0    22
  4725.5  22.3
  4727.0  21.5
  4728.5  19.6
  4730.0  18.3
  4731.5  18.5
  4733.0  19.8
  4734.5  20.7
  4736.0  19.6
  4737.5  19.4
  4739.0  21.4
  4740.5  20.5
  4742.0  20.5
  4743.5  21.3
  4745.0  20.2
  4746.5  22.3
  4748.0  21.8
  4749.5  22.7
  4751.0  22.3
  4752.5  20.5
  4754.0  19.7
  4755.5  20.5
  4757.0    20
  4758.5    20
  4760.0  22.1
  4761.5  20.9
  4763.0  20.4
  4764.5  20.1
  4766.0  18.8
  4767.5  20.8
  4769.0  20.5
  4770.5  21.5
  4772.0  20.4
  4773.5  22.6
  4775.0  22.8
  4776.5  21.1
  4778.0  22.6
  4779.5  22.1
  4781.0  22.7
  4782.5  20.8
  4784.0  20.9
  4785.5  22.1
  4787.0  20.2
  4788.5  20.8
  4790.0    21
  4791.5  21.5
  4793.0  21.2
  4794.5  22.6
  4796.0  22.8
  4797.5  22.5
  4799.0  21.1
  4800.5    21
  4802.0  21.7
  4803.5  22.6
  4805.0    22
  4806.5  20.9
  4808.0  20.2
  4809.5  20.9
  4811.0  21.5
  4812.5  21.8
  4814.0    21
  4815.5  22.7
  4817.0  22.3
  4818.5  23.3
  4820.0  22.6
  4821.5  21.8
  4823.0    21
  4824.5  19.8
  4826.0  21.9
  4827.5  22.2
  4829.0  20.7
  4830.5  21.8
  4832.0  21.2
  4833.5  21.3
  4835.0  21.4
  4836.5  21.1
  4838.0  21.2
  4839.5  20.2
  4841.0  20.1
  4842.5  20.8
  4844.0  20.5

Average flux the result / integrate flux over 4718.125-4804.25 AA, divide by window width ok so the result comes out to 21.1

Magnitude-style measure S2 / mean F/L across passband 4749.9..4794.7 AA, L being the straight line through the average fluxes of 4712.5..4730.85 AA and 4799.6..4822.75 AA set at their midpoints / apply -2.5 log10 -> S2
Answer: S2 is 0.02 mag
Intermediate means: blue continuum 21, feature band 21.1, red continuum 21.7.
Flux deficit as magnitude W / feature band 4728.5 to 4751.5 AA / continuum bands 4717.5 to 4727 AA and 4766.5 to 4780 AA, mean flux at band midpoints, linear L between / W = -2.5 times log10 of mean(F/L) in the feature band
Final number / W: 0.07 mag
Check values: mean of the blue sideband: 22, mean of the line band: 20.6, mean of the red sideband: 21.5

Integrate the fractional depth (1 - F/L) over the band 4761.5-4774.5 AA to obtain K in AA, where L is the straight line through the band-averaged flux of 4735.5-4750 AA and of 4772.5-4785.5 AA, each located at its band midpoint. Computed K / 0.57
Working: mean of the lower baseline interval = 21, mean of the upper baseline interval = 21.9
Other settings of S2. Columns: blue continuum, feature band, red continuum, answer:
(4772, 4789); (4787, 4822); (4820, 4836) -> -0.009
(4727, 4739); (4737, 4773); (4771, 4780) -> 0.001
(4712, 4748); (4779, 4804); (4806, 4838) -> -0.018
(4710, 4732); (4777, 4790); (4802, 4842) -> -0.013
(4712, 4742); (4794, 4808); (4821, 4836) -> -0.034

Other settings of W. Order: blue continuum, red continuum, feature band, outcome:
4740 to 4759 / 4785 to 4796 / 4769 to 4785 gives -0.021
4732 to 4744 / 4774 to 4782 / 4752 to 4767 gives 0.055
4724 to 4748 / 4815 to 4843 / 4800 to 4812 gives -0.008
